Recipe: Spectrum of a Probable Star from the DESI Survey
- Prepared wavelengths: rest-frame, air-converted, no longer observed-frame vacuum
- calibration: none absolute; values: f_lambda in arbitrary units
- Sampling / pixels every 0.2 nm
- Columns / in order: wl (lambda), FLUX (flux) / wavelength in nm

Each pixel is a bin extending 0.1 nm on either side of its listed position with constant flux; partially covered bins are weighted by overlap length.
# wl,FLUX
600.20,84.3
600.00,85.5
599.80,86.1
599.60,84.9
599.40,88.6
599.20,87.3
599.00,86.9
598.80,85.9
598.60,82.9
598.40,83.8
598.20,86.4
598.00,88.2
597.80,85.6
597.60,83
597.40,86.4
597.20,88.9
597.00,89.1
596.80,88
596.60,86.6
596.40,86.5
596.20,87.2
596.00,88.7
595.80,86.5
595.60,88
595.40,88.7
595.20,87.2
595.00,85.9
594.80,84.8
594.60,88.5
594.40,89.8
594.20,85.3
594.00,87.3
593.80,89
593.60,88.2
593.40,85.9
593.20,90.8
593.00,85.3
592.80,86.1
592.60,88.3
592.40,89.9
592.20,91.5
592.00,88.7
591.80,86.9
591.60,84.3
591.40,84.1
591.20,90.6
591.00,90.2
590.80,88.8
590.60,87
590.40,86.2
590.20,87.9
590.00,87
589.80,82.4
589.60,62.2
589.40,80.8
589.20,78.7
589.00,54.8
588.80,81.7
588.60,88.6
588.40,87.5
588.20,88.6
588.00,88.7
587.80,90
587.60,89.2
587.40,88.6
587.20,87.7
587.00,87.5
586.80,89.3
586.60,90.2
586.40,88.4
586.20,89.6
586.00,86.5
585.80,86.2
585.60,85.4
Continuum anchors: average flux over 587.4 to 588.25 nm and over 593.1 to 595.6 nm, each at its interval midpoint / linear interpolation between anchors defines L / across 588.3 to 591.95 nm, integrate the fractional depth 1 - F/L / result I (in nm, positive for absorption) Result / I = 0.24 nm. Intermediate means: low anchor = 89.1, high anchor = 87.6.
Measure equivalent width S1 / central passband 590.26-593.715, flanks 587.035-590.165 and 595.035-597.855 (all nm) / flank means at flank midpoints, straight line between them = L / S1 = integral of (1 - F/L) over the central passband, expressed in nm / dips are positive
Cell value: -0.13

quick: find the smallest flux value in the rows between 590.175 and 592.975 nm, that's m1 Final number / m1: 84.1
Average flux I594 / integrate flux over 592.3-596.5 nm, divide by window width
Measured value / 87.5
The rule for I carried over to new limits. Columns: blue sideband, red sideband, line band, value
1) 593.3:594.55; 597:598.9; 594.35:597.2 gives -0.02 nm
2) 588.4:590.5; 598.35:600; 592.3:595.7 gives -0.21 nm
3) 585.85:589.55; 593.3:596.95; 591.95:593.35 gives -0.03 nm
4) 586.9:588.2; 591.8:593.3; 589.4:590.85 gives 0.10 nm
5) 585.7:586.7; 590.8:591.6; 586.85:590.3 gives 0.19 nm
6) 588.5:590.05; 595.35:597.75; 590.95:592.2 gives -0.12 nm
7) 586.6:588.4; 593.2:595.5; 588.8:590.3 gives 0.20 nm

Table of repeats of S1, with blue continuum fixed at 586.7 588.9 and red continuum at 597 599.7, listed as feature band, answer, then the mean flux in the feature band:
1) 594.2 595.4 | -0.01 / 87.2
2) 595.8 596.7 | -0.01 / 87.2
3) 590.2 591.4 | -0.01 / 88.1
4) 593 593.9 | -0.01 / 88.1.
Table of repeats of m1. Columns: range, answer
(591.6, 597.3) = 84.3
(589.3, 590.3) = 62.2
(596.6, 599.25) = 82.9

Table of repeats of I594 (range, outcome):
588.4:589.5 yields 77.9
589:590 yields 75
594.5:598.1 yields 87.1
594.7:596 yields 87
